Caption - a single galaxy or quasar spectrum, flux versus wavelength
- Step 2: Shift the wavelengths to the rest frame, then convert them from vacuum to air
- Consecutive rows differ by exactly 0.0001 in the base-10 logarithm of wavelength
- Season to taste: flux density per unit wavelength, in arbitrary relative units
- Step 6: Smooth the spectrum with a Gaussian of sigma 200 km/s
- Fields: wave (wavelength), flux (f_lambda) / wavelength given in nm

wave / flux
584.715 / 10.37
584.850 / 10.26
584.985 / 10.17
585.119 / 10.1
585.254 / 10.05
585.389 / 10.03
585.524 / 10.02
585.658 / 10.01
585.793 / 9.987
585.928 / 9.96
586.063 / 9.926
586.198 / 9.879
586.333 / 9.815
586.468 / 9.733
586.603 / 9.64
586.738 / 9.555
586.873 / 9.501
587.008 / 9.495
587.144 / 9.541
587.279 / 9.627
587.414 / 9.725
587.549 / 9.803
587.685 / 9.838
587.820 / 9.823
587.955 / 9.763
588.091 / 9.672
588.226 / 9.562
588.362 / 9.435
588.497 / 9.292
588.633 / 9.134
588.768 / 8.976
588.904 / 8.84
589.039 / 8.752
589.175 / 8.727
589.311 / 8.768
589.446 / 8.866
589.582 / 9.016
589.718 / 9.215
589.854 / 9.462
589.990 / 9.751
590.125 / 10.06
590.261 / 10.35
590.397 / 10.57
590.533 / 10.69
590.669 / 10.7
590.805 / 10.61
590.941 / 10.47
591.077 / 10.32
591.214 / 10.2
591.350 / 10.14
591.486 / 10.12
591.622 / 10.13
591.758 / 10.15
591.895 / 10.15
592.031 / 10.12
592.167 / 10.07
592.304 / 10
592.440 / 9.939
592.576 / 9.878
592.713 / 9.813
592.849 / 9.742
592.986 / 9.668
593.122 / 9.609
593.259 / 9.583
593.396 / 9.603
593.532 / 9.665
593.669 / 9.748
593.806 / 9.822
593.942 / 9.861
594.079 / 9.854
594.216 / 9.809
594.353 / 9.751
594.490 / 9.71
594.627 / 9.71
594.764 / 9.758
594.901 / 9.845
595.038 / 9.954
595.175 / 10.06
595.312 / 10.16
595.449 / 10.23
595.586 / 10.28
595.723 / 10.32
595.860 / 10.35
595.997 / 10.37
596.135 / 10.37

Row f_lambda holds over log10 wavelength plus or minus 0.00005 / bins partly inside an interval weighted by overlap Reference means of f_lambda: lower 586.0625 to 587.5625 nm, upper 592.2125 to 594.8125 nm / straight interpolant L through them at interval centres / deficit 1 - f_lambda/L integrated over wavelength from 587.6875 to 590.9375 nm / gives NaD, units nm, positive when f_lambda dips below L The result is 0.039 nm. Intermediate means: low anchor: 9.67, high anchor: 9.76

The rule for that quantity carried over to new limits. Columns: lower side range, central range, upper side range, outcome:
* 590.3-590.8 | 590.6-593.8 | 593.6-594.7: 0.07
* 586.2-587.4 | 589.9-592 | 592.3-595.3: -0.12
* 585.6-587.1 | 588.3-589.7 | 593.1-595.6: 0.11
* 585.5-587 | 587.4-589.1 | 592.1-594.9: 0.07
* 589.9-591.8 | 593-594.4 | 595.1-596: 0.07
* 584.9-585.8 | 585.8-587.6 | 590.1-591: 0.08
